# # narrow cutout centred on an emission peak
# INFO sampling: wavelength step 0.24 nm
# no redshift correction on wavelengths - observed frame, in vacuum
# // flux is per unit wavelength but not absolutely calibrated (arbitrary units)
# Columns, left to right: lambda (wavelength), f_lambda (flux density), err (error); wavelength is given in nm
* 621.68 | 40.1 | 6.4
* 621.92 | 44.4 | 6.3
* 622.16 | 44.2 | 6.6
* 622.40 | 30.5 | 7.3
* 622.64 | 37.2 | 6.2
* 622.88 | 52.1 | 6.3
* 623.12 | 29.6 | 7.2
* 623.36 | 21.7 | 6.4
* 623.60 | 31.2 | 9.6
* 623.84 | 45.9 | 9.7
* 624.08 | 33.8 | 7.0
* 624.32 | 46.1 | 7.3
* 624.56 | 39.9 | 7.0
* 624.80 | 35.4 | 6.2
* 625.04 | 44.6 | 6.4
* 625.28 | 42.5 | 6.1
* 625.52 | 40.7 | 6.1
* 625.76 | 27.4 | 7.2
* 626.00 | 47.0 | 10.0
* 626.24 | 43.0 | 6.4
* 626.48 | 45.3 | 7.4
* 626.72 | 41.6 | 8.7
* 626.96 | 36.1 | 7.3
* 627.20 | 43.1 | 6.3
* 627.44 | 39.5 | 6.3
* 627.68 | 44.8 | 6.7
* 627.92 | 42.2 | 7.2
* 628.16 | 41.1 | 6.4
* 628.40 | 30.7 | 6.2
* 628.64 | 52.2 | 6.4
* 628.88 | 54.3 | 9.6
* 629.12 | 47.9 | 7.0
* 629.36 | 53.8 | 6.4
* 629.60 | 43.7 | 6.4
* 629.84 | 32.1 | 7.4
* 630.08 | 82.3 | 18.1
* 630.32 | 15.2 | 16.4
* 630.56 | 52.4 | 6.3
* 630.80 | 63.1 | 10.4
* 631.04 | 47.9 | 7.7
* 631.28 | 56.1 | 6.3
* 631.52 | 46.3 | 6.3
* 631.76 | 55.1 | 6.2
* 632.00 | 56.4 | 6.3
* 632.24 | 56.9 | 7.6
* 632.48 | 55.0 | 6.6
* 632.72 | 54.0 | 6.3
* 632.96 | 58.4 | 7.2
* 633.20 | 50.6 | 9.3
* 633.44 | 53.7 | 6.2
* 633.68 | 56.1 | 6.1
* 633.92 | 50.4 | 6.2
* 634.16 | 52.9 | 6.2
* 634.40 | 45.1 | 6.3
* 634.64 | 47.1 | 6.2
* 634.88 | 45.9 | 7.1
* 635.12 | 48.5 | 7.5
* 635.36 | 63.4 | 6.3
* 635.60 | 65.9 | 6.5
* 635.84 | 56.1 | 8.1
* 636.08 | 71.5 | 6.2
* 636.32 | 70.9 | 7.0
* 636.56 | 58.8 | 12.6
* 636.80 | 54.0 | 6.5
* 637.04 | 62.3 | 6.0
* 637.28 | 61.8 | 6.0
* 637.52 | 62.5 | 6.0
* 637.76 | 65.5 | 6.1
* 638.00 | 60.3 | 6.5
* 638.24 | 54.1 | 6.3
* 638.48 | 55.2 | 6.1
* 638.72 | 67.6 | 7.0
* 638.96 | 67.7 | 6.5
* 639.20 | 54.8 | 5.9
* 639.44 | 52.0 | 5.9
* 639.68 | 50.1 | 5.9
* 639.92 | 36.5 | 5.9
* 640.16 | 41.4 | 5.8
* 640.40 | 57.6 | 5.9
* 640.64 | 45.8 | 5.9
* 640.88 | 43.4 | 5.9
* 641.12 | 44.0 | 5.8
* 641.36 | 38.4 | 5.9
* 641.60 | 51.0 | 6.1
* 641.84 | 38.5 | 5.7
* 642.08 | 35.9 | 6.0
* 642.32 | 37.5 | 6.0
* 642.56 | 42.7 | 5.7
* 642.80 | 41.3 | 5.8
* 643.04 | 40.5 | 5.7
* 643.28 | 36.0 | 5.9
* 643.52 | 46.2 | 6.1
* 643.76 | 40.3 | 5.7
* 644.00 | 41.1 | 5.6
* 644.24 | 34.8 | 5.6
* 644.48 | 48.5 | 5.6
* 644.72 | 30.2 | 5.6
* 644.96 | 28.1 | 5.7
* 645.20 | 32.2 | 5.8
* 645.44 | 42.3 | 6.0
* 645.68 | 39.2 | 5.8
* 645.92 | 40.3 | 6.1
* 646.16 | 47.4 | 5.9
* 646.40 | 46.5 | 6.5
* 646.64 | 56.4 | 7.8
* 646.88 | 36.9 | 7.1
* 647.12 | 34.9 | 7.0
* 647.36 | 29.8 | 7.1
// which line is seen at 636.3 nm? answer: C III]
